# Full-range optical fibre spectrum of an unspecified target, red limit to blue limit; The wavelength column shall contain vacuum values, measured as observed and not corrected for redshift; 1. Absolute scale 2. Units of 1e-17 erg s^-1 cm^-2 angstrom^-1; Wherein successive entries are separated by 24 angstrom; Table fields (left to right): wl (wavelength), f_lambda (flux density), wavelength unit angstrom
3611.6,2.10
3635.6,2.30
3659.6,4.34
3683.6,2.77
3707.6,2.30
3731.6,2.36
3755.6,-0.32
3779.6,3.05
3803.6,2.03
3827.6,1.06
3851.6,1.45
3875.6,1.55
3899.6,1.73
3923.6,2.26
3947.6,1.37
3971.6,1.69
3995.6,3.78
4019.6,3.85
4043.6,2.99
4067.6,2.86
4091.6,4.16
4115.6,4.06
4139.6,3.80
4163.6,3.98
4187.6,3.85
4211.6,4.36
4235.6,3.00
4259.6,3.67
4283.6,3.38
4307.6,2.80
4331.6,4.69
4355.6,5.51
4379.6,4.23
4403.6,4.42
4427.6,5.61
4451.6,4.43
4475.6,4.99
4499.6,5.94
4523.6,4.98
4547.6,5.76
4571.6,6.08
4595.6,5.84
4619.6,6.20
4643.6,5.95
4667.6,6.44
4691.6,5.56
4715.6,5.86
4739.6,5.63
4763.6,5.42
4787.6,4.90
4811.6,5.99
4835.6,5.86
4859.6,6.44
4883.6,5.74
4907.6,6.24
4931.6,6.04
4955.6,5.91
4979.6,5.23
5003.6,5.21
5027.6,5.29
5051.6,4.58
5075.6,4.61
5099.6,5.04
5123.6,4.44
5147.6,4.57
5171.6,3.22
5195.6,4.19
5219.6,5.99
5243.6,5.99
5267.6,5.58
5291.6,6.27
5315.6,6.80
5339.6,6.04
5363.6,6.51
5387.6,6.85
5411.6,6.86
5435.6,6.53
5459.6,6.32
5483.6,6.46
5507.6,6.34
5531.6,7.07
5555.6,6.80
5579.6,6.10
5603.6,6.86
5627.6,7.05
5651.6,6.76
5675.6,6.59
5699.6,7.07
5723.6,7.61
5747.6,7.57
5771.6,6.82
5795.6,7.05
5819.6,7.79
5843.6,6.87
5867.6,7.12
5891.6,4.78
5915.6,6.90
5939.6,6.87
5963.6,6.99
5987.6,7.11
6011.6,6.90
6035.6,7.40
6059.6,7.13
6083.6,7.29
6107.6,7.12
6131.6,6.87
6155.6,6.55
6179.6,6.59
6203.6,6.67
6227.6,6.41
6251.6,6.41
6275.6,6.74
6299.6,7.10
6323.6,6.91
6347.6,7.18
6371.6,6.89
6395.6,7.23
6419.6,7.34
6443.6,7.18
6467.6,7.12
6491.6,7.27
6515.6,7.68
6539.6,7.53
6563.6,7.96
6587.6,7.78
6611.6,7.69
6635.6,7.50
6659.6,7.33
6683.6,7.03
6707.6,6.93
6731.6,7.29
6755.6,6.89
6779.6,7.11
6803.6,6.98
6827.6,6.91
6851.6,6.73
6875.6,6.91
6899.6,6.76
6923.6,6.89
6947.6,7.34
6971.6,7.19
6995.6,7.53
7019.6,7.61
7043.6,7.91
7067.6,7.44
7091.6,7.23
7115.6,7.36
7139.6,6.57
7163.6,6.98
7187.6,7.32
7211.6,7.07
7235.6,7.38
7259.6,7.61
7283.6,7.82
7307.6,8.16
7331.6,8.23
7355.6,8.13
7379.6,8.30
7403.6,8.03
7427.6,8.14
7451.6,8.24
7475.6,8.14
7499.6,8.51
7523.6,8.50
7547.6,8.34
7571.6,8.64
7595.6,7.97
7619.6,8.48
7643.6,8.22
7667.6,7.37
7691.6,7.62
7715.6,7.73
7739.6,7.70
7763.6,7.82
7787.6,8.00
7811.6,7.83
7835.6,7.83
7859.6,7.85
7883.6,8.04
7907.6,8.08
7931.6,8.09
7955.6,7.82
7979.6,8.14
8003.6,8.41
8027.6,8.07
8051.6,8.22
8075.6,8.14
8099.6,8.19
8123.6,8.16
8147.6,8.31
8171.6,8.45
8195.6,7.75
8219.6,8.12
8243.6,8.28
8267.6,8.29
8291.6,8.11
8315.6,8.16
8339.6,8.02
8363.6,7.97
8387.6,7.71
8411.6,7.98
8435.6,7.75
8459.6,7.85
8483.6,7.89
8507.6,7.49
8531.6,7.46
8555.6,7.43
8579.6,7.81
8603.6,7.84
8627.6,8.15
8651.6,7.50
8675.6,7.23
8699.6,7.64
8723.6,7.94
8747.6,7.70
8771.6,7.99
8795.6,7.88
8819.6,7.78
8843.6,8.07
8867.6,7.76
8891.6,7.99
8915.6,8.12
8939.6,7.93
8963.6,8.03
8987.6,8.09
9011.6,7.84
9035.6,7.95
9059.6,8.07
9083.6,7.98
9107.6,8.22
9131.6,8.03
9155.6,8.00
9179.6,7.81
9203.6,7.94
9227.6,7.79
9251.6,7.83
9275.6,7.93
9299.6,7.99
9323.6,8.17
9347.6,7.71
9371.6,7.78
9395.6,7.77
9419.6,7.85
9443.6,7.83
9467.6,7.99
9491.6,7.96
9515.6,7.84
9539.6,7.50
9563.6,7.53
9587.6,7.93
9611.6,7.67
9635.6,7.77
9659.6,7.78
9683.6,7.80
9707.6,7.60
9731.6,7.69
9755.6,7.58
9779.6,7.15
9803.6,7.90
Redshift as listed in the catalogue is 0.000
